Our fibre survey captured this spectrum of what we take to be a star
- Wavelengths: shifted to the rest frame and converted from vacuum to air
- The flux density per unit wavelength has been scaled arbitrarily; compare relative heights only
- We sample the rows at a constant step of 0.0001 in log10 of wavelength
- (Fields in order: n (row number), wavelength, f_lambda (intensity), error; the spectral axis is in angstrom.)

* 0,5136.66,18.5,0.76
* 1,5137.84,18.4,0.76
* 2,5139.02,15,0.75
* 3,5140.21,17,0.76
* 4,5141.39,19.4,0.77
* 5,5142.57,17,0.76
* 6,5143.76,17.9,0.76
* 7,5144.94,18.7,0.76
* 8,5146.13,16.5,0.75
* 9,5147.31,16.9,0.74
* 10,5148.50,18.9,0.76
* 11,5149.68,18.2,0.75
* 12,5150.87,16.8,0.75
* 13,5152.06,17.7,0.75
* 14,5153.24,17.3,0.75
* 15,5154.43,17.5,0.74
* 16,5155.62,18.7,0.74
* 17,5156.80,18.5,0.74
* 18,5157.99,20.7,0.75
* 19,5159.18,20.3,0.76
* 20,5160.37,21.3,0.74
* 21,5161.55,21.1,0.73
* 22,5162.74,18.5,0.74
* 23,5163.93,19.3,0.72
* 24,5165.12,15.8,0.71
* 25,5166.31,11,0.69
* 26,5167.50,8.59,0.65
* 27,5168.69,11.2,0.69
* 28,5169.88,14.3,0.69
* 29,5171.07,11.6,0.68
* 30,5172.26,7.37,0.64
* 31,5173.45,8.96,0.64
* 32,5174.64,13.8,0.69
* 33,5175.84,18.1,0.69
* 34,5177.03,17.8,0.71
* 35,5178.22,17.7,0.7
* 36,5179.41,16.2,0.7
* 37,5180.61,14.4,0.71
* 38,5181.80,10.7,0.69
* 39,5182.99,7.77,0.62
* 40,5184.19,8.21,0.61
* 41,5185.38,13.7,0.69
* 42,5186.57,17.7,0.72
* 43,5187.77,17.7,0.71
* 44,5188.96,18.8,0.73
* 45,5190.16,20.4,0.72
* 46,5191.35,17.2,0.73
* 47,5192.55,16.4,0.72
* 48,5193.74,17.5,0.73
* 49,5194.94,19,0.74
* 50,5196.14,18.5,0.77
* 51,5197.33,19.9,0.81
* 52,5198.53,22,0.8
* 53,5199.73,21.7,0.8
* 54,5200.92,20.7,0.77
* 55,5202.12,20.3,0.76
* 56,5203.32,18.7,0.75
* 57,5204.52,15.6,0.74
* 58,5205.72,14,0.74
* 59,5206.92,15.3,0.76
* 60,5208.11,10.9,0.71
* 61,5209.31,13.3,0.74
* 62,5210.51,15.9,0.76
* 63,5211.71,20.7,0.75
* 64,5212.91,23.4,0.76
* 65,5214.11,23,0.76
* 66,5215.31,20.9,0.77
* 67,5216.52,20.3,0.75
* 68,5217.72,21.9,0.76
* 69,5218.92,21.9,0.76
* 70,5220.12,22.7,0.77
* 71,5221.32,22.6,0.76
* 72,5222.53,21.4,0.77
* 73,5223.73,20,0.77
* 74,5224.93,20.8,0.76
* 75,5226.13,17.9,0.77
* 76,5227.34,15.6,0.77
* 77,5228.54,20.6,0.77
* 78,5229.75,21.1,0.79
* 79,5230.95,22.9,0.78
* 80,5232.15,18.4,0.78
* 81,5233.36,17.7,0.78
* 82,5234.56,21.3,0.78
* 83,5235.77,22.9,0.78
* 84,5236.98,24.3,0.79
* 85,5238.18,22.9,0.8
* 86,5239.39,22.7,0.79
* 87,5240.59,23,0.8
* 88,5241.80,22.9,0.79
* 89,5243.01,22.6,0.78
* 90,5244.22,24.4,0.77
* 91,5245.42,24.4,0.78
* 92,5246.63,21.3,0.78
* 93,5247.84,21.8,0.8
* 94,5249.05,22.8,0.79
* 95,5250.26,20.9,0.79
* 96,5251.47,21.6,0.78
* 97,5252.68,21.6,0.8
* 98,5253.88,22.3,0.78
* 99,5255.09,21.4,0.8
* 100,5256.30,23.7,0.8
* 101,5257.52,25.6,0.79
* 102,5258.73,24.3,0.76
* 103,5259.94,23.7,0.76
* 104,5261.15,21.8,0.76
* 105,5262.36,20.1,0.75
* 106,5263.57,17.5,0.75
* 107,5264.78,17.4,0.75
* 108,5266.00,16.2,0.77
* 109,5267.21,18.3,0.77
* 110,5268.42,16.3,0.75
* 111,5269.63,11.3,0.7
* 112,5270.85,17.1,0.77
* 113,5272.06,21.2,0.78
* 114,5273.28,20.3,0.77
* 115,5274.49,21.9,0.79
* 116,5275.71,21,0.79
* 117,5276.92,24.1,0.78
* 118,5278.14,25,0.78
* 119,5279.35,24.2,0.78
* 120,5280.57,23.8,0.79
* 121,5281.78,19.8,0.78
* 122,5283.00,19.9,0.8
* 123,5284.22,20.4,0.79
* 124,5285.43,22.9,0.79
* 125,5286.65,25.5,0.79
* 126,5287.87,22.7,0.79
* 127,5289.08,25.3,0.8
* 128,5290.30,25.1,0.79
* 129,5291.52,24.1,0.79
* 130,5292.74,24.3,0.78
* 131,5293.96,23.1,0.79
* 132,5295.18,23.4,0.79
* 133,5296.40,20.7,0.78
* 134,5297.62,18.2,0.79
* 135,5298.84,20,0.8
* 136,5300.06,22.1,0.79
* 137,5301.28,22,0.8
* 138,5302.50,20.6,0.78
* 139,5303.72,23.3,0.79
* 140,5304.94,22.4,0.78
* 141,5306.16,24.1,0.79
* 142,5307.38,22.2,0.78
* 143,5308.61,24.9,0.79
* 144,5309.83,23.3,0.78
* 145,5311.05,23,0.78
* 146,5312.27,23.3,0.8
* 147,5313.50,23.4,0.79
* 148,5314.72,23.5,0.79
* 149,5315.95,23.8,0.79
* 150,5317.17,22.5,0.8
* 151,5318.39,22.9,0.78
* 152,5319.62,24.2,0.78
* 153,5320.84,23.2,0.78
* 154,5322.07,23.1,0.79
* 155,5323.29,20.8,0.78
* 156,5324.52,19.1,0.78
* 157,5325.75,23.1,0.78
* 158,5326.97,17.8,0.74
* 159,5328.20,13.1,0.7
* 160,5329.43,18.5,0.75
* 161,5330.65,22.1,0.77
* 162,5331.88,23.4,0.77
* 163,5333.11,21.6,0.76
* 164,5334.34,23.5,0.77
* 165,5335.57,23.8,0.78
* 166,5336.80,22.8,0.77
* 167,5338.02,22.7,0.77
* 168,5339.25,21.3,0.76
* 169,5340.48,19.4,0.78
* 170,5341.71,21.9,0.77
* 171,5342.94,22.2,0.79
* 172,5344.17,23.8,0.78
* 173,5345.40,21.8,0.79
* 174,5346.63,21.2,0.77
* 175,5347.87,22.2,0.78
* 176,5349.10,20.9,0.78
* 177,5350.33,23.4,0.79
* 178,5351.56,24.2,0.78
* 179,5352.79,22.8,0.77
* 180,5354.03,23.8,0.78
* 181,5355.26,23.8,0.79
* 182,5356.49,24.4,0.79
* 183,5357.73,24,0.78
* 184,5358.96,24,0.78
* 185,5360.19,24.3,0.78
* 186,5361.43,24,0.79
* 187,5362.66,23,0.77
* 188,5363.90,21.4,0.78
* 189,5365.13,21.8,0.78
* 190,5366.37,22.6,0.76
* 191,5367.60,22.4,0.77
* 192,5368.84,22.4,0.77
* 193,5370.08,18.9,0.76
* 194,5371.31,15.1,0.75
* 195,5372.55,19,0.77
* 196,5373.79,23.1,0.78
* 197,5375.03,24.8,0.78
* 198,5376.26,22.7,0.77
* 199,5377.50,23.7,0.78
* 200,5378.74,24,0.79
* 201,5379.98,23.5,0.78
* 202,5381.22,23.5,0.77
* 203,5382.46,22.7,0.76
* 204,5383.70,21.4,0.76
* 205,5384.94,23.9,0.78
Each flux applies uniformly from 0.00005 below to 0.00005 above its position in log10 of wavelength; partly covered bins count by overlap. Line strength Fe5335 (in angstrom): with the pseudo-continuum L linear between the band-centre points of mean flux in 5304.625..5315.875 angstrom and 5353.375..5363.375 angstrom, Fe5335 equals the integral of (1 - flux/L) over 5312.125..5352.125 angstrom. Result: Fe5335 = 2.8 angstrom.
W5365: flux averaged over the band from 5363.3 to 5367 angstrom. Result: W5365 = 22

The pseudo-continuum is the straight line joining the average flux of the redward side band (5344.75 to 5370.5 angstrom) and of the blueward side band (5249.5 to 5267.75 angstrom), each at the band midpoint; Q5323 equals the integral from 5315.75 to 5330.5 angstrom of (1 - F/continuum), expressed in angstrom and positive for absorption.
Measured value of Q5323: 0.8 angstrom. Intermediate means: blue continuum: 21.1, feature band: 21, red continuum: 22.8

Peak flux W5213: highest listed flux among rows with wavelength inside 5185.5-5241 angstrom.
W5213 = 24.3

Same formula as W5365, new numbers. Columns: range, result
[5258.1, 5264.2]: 21.5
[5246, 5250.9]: 21.7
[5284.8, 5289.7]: 24.1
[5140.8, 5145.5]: 18.3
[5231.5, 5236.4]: 20.1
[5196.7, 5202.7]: 20.9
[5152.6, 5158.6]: 18.5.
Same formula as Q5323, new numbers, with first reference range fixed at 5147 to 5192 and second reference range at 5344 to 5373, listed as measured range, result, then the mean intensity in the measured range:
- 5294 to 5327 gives -2.7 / 22.4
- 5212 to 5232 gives -3.9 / 21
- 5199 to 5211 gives 0.2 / 16.7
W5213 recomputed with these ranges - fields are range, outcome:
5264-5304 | 25.5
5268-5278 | 24.1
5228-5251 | 24.4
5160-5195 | 21.3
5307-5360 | 24.9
